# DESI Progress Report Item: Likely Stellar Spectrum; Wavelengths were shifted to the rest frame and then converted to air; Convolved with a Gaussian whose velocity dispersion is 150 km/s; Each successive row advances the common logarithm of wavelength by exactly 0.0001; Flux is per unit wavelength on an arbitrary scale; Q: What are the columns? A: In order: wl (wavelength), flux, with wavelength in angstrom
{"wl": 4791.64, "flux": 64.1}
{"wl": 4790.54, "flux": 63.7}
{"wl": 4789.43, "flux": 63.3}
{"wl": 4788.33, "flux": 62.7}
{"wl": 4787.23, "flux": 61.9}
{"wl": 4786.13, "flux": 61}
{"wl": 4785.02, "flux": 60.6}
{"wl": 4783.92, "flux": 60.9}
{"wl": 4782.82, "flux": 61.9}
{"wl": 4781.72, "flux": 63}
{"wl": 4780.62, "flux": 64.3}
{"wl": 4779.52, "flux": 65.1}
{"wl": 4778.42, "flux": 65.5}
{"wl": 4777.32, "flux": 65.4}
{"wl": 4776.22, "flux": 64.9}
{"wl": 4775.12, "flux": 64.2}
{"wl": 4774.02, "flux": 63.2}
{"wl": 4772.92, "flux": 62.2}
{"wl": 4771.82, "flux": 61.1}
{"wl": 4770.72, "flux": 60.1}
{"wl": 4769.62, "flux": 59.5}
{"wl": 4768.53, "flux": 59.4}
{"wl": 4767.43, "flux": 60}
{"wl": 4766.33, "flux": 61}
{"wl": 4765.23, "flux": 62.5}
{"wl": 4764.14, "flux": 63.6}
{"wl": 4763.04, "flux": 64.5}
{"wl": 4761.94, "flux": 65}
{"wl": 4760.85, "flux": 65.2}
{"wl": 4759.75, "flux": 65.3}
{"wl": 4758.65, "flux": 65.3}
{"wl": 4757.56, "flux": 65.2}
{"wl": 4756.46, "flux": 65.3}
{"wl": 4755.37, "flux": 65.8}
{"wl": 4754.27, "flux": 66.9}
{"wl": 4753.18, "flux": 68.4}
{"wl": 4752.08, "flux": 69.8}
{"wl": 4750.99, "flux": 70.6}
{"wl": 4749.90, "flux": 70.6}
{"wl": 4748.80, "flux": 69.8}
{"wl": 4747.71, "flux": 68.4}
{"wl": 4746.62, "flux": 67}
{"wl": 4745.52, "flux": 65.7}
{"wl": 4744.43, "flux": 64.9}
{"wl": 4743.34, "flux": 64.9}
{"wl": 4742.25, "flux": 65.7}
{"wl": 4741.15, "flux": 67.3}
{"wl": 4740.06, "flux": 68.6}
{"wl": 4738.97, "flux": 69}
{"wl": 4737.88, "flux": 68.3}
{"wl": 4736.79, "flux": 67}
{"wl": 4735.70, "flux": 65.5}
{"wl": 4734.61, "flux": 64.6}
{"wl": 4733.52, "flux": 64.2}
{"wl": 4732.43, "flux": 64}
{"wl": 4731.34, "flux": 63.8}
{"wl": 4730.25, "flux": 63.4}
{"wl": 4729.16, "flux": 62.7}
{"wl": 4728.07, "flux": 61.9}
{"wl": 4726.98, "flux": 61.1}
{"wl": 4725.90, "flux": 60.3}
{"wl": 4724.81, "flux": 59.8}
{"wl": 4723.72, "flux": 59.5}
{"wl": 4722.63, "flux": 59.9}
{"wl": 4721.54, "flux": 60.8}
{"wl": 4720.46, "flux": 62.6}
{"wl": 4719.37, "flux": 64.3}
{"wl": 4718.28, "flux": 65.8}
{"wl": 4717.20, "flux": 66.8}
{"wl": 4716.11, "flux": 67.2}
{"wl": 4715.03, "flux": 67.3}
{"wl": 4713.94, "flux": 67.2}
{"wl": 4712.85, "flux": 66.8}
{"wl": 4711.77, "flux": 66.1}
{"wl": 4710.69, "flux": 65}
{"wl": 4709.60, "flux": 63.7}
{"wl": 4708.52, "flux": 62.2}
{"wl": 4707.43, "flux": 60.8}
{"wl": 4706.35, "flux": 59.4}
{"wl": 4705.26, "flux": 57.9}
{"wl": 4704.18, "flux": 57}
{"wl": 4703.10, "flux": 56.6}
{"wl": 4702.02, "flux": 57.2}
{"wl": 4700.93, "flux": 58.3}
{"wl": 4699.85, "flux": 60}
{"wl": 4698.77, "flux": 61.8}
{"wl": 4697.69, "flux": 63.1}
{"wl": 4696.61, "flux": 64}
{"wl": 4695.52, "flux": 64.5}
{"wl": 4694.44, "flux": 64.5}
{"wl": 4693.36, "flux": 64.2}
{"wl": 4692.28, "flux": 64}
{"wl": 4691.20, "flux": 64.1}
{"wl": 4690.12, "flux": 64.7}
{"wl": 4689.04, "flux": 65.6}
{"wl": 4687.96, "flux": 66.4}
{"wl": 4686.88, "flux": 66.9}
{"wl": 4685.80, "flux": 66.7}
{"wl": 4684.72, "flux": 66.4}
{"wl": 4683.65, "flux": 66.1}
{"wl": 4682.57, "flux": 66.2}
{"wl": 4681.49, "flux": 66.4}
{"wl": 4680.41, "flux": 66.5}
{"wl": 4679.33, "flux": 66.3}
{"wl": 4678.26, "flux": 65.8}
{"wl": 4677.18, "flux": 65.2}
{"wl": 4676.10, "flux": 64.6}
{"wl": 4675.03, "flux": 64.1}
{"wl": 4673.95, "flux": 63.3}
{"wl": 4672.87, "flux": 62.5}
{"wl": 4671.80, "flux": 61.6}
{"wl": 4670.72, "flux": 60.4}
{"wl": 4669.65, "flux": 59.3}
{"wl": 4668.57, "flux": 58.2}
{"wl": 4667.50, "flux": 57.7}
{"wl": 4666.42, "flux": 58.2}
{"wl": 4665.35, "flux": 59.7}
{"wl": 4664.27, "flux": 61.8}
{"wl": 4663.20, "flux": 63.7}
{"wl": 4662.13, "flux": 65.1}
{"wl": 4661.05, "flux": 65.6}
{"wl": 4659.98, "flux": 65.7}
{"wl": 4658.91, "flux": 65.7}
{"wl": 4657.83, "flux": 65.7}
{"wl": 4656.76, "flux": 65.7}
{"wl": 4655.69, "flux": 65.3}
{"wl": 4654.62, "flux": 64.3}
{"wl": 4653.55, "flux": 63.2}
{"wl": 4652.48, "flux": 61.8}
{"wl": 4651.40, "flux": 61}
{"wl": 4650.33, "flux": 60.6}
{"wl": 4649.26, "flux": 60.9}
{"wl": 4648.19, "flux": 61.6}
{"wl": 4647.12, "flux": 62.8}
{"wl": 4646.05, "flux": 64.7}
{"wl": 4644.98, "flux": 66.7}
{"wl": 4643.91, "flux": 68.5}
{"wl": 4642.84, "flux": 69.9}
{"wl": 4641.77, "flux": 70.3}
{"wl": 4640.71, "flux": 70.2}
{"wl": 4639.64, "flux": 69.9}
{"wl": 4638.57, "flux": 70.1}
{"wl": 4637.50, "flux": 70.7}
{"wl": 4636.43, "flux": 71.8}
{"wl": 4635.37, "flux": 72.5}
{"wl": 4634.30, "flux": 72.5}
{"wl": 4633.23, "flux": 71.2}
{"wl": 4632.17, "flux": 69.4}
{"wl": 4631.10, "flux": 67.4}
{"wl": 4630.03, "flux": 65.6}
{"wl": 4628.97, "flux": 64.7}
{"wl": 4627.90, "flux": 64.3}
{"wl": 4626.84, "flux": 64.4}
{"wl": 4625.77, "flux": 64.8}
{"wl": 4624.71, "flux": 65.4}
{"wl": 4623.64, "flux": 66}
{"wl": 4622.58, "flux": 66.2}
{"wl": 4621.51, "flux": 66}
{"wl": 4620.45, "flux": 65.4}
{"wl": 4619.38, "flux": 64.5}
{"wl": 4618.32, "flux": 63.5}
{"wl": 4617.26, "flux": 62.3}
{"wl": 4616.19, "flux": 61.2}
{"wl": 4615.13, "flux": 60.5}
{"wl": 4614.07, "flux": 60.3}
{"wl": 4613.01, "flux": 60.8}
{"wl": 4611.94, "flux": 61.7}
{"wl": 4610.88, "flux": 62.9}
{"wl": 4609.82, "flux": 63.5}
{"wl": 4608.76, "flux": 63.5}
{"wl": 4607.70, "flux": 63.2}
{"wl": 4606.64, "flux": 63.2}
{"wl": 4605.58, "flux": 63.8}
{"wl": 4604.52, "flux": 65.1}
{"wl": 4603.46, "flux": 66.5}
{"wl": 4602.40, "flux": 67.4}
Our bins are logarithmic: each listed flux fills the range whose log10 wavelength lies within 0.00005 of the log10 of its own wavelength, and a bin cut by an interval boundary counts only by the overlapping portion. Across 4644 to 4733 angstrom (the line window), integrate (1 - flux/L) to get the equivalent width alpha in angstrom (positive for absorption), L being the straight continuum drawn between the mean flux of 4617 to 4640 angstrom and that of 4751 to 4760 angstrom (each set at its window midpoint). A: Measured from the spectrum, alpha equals 5.1 angstrom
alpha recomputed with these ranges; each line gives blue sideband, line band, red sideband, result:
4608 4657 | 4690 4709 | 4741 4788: 1.1 angstrom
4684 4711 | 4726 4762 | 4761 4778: -2.0 angstrom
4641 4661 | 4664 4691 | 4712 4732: 0.3 angstrom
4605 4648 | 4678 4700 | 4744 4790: 0.0 angstrom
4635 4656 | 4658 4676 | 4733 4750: 1.2 angstrom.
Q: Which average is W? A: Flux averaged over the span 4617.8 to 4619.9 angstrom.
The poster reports 64.1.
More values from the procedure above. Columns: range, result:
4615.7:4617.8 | 61.7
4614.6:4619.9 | 62.4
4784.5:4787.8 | 61.1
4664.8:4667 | 58.8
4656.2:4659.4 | 65.6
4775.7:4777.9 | 65.2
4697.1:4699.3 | 62.6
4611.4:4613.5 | 61.1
